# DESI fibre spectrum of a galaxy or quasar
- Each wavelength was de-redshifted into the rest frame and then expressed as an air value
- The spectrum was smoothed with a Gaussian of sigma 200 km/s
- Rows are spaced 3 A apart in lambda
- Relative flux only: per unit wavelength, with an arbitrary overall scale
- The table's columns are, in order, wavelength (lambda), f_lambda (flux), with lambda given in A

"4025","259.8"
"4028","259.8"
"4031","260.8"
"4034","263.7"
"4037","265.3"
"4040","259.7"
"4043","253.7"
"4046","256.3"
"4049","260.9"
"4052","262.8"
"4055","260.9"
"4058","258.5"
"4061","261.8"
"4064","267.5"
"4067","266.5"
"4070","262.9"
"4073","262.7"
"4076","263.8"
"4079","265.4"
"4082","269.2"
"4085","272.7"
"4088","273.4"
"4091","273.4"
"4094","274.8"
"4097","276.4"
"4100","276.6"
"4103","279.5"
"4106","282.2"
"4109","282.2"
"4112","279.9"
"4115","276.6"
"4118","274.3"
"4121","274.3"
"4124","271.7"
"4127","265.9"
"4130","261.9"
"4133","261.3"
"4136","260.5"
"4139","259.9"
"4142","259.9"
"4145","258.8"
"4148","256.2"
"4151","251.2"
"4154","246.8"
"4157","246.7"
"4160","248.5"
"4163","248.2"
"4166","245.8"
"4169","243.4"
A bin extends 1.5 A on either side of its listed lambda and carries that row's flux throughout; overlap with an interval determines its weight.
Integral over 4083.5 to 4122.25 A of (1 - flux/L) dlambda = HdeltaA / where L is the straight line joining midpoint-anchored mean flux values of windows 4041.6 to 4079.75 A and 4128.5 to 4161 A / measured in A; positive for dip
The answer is -2.68 A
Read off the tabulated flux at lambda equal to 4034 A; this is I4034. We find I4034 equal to 263.7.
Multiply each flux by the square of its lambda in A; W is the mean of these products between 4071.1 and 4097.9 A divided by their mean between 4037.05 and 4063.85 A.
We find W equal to 1.1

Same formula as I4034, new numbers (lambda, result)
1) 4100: 276.6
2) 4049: 260.9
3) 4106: 282.2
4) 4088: 273.4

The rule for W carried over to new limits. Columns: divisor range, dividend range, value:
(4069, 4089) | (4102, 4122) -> 1.06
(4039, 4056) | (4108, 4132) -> 1.09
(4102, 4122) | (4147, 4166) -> 0.91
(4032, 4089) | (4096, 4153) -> 1.05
